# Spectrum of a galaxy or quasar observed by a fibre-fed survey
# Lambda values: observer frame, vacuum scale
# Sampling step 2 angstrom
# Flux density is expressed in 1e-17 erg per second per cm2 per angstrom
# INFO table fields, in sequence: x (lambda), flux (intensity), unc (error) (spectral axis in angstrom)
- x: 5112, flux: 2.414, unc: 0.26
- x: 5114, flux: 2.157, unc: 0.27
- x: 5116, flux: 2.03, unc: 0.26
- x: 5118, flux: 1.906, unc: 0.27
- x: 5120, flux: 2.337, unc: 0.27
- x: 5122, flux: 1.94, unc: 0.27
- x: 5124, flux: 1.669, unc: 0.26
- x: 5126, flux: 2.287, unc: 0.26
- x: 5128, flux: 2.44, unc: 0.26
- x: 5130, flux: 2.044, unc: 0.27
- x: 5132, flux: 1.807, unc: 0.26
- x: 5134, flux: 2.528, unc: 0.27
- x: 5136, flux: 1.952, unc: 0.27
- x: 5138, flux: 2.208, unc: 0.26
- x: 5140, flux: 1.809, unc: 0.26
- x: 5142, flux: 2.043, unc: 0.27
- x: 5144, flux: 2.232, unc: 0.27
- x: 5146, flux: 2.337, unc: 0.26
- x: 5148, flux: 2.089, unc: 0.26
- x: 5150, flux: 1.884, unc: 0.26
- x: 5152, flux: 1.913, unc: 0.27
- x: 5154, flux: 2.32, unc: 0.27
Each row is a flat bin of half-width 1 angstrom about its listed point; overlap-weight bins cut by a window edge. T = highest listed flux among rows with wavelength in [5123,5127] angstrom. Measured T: 2.287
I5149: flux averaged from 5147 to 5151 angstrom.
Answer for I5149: 1.99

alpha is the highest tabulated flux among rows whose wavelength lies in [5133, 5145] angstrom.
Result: 2.528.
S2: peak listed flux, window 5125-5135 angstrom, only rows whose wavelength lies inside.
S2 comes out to 2.528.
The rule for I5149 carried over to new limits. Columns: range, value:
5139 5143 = 1.93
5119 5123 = 2.14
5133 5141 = 2.12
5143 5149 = 2.22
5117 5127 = 2.03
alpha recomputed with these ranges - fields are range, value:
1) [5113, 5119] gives 2.157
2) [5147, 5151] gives 2.089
